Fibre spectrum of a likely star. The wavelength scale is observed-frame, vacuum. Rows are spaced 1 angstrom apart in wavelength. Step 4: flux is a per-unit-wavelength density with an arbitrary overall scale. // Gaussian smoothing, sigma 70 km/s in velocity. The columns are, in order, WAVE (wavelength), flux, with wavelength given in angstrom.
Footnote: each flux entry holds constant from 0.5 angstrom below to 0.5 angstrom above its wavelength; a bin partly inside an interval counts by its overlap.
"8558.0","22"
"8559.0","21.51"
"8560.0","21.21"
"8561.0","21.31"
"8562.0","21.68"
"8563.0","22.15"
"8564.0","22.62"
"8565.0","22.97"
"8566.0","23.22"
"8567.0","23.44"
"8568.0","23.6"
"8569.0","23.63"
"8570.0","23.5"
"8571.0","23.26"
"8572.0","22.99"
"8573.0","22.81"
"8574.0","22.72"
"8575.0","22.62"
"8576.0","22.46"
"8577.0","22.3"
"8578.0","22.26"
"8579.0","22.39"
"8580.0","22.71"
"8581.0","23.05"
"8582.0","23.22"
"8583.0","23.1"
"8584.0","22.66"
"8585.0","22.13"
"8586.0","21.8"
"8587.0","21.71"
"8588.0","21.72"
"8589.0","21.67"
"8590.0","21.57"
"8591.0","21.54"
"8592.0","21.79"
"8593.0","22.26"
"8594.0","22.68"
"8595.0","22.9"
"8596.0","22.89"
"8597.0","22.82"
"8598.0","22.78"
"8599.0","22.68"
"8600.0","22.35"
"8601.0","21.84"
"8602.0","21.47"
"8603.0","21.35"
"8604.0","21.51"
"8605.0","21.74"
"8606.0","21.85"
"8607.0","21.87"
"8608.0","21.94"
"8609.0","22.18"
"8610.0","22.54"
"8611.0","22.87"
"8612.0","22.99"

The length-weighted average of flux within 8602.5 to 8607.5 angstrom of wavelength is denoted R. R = 21.7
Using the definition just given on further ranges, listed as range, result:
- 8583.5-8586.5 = 22.2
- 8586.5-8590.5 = 21.7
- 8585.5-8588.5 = 21.7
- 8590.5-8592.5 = 21.7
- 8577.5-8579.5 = 22.3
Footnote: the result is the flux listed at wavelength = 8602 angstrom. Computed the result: 21.47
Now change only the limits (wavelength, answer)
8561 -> 21.31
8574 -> 22.72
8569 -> 23.63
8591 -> 21.54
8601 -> 21.84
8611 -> 22.87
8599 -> 22.68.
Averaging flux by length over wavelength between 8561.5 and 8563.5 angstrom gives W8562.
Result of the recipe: 21.9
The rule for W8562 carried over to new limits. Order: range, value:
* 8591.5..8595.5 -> 22.4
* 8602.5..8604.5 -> 21.4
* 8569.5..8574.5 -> 23.1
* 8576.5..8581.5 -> 22.5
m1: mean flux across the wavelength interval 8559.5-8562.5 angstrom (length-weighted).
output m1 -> 21.4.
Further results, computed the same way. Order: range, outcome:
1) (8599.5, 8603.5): 21.8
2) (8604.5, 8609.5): 21.9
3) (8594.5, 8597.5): 22.9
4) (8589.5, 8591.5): 21.6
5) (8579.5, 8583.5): 23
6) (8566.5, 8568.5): 23.5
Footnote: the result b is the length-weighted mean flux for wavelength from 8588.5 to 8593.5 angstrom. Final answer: 21.8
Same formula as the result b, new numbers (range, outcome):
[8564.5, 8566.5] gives 23.1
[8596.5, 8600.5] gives 22.7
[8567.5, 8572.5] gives 23.4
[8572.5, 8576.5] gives 22.7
